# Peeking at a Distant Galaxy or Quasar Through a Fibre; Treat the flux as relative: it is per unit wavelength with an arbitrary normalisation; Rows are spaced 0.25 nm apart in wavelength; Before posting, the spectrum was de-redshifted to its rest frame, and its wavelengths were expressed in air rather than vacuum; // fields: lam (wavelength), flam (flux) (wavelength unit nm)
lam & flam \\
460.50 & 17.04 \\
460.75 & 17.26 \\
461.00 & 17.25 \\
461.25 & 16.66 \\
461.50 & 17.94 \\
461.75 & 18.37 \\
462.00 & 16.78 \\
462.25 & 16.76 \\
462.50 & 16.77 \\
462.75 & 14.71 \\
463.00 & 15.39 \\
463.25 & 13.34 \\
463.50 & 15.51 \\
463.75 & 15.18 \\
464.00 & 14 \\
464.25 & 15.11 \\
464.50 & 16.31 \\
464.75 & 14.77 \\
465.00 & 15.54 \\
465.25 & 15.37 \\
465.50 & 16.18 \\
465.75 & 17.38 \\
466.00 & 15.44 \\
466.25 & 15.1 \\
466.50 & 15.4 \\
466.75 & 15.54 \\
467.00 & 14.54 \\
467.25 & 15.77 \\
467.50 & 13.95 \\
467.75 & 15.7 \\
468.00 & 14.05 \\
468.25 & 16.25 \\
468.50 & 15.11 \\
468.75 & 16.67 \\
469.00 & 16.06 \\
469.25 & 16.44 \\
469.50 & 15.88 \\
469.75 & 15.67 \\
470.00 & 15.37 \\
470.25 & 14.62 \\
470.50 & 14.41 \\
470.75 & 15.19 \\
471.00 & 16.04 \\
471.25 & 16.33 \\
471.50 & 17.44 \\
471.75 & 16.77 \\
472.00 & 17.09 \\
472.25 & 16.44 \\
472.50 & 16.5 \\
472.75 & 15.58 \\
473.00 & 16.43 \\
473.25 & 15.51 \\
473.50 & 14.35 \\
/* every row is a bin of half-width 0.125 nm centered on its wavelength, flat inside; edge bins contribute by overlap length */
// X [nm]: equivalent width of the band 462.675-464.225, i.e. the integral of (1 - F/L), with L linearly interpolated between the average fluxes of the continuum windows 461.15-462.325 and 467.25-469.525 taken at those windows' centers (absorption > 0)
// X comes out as 0.20 nm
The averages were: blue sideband 17.3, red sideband 15.6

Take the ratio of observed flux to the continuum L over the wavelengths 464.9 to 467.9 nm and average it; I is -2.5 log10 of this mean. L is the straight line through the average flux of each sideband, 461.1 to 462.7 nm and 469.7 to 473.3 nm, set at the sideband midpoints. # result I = 0.07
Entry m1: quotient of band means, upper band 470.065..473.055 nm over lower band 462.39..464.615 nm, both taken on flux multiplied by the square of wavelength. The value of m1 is 1.10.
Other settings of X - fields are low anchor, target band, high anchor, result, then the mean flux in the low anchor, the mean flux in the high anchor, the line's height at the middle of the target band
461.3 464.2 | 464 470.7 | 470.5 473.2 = 0.26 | 15.9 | 16.3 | 16.1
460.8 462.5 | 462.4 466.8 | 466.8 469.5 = 0.28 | 17.3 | 15.5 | 16.4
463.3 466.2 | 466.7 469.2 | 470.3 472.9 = 0.06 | 15.5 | 16.1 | 15.8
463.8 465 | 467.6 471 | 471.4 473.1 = 0.11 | 15.1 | 16.6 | 16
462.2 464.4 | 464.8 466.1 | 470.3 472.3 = -0.04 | 15.2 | 16.1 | 15.4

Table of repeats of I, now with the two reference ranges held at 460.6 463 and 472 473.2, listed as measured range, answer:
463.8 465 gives 0.110 mag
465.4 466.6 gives 0.049 mag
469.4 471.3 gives 0.069 mag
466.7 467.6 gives 0.114 mag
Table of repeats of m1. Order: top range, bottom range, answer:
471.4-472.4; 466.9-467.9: 1.15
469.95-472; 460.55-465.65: 1.03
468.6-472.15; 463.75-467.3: 1.06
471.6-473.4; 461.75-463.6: 1.08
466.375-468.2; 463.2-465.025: 1.02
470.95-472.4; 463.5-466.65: 1.11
